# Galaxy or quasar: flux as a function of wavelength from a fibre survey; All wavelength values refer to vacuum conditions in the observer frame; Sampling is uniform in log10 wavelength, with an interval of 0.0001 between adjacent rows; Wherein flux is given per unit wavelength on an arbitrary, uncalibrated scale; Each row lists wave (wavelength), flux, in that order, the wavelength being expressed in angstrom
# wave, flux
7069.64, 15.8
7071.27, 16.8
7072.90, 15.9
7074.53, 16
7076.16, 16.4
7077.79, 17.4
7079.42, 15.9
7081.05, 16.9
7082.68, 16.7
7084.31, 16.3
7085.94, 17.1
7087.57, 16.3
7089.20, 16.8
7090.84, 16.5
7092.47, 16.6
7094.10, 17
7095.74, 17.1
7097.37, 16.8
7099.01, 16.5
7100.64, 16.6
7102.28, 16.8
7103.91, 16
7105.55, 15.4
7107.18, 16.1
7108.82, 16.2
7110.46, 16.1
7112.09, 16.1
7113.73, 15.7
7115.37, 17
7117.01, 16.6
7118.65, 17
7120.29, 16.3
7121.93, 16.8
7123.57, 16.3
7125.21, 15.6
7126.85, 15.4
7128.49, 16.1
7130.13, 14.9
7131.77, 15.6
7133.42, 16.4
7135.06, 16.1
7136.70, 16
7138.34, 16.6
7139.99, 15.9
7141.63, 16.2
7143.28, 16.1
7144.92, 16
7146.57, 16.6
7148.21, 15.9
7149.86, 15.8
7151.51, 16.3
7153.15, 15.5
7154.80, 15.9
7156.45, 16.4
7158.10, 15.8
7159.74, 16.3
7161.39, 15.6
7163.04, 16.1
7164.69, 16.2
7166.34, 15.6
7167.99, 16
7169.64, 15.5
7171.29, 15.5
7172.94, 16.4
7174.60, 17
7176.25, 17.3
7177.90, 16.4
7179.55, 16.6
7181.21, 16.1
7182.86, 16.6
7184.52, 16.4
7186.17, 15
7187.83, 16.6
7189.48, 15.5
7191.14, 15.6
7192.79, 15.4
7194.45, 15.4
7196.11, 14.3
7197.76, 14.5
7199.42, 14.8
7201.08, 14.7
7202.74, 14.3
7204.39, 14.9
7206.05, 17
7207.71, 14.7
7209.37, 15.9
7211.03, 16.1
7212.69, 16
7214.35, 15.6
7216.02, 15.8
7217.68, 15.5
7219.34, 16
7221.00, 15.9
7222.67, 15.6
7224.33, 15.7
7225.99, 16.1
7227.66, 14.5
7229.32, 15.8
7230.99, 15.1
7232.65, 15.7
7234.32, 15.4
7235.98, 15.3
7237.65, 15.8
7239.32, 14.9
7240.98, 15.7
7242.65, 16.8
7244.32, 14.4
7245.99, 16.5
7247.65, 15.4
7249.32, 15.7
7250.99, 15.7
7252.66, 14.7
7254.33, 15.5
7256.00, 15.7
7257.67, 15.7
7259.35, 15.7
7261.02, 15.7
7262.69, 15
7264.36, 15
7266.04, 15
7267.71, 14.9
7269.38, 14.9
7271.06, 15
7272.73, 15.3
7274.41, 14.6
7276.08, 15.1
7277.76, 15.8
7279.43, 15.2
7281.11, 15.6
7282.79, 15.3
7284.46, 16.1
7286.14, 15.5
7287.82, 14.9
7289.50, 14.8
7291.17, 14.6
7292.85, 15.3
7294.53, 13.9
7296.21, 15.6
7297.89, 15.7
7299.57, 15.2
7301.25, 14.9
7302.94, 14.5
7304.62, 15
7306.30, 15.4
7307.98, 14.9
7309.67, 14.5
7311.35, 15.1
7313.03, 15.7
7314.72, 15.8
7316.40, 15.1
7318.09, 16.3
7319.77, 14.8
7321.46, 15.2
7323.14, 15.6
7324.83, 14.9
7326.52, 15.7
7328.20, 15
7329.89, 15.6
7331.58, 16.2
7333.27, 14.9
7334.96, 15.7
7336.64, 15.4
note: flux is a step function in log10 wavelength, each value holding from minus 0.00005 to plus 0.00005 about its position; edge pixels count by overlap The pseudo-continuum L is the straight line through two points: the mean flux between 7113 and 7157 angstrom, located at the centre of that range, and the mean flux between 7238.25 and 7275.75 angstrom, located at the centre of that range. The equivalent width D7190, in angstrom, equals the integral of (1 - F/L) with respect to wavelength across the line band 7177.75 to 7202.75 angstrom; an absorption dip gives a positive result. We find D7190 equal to 0.38 angstrom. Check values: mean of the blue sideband 16.1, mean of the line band 15.5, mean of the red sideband 15.4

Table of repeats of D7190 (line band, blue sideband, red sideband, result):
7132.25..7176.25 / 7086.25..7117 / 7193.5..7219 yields -0.6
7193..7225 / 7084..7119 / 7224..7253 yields 0.7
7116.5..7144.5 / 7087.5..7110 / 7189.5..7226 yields 0.1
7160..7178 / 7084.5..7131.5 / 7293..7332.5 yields -0.1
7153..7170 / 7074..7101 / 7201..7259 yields 0.2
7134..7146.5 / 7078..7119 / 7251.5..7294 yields 0.0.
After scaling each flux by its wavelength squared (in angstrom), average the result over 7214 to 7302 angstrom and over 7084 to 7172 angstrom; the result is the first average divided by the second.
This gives 0.99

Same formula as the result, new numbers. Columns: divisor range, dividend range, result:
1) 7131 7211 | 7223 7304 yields 0.99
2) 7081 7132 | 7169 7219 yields 0.98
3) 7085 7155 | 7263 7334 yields 0.98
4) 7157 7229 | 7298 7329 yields 1.00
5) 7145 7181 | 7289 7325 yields 0.98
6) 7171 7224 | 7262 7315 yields 0.99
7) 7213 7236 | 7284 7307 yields 0.99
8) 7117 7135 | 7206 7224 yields 1.01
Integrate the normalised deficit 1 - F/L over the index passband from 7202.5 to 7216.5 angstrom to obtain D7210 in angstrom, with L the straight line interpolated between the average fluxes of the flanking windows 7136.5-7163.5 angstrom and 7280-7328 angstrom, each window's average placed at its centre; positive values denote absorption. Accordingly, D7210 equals 0.1 angstrom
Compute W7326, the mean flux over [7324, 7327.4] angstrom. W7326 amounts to 15.3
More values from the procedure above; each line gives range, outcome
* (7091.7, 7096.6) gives 16.9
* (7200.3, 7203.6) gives 14.5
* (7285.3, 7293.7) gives 15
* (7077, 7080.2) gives 16.7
